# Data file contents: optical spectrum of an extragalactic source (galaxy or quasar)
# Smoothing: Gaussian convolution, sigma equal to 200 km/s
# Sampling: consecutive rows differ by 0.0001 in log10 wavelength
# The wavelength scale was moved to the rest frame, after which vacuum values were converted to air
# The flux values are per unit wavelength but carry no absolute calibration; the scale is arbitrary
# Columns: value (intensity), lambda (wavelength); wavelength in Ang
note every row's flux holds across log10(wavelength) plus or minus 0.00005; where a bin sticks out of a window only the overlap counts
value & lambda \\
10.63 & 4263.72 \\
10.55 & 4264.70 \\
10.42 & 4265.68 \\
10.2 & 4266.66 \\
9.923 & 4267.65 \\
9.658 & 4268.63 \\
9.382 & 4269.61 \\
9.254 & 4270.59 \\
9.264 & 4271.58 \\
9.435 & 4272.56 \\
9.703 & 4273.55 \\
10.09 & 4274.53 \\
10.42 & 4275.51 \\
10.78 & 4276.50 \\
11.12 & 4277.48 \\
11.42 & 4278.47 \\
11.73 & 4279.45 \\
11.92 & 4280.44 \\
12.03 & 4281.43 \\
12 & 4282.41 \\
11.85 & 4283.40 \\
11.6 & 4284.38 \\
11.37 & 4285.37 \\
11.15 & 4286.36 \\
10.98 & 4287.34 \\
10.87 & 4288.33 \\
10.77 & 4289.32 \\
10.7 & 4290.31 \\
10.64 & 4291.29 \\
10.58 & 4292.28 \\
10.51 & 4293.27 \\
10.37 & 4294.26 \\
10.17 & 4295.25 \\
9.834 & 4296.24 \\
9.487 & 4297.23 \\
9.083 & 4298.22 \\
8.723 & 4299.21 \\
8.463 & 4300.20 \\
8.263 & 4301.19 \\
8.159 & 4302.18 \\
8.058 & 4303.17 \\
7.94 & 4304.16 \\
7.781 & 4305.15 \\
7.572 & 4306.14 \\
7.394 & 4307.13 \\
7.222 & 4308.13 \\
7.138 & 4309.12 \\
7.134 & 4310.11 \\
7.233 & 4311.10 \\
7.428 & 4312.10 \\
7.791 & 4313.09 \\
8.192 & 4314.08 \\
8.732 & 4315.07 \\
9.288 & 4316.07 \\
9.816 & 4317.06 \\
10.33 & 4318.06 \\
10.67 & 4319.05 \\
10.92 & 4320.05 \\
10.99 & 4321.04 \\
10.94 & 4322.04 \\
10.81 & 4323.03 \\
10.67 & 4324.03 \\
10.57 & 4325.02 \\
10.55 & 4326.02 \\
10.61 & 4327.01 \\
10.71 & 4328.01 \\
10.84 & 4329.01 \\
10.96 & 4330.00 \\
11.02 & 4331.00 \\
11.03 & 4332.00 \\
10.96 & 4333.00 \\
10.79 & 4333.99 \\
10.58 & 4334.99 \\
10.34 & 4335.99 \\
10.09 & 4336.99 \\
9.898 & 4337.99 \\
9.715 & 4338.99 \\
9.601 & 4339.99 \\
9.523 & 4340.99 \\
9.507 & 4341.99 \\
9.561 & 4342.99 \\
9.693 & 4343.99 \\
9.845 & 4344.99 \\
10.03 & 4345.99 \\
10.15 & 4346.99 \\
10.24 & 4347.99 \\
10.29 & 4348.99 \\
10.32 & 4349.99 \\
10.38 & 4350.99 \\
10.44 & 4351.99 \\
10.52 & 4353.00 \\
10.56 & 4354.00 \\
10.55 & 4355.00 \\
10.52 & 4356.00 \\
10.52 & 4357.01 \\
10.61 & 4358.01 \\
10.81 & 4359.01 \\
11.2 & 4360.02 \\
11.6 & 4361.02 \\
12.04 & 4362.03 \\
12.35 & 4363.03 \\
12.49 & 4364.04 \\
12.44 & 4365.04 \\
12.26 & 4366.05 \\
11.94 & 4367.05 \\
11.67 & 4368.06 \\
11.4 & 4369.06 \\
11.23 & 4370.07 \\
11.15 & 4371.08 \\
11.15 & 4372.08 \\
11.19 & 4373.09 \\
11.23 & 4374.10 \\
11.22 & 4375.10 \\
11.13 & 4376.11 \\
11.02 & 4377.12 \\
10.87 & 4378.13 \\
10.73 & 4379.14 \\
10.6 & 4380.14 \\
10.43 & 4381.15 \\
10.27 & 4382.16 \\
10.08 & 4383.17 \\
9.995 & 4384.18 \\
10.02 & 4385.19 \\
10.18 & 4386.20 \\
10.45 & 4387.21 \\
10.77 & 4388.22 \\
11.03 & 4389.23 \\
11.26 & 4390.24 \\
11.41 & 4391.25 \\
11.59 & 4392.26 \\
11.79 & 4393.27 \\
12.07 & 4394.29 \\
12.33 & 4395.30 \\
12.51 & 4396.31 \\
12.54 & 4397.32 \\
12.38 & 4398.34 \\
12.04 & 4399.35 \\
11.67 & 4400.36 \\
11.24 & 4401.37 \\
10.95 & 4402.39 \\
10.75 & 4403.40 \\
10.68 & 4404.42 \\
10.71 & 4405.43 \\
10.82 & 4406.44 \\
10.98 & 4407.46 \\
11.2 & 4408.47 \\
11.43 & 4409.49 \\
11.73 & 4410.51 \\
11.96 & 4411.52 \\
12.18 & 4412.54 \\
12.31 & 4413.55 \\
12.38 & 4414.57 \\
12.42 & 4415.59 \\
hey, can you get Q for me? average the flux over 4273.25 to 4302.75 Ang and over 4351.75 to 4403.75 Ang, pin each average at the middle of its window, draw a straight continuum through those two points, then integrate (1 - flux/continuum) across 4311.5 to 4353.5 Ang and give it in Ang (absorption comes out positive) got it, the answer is 2.8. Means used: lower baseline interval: 10.5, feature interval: 10.1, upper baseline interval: 11.2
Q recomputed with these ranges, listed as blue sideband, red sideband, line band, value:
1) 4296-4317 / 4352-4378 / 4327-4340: -1.3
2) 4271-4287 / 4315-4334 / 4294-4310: 3.5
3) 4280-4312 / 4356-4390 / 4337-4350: 0.8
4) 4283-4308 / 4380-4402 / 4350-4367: -0.8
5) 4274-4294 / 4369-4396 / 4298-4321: 5.5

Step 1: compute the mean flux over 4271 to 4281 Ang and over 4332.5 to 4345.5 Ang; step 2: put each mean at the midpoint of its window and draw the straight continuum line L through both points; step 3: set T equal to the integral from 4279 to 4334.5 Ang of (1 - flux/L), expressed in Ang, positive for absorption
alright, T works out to 2.3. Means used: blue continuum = 10.6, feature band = 9.88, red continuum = 10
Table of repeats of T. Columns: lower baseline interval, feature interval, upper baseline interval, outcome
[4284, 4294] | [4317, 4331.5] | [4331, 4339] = -0.2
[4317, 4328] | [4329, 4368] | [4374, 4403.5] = 0.6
